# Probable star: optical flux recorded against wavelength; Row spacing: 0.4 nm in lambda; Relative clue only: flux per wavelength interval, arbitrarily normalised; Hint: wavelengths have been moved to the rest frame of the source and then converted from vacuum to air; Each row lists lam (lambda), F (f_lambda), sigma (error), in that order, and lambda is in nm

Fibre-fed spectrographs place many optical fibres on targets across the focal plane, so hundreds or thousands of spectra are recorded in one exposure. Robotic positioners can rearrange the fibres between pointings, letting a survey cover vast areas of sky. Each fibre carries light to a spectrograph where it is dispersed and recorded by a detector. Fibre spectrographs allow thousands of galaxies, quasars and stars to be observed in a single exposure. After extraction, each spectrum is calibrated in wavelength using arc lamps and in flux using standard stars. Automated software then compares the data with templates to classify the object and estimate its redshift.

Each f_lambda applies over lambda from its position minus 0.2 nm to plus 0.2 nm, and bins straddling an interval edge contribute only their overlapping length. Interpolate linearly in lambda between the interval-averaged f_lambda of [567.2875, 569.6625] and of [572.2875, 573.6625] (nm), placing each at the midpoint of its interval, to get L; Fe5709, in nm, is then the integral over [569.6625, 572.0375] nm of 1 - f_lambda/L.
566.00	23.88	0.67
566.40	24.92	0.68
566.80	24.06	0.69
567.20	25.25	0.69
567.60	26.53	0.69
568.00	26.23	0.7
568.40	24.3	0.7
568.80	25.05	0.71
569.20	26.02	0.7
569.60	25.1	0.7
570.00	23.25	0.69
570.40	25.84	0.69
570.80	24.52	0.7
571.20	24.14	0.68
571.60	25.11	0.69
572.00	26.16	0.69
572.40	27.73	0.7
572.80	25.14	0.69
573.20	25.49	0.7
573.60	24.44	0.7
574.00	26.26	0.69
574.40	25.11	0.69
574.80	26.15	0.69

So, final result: 0.08 nm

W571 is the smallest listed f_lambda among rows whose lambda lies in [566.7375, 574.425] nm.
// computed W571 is 23.25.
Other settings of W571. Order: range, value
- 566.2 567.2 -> 24.06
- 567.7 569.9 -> 24.3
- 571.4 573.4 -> 25.11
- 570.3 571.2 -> 24.14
